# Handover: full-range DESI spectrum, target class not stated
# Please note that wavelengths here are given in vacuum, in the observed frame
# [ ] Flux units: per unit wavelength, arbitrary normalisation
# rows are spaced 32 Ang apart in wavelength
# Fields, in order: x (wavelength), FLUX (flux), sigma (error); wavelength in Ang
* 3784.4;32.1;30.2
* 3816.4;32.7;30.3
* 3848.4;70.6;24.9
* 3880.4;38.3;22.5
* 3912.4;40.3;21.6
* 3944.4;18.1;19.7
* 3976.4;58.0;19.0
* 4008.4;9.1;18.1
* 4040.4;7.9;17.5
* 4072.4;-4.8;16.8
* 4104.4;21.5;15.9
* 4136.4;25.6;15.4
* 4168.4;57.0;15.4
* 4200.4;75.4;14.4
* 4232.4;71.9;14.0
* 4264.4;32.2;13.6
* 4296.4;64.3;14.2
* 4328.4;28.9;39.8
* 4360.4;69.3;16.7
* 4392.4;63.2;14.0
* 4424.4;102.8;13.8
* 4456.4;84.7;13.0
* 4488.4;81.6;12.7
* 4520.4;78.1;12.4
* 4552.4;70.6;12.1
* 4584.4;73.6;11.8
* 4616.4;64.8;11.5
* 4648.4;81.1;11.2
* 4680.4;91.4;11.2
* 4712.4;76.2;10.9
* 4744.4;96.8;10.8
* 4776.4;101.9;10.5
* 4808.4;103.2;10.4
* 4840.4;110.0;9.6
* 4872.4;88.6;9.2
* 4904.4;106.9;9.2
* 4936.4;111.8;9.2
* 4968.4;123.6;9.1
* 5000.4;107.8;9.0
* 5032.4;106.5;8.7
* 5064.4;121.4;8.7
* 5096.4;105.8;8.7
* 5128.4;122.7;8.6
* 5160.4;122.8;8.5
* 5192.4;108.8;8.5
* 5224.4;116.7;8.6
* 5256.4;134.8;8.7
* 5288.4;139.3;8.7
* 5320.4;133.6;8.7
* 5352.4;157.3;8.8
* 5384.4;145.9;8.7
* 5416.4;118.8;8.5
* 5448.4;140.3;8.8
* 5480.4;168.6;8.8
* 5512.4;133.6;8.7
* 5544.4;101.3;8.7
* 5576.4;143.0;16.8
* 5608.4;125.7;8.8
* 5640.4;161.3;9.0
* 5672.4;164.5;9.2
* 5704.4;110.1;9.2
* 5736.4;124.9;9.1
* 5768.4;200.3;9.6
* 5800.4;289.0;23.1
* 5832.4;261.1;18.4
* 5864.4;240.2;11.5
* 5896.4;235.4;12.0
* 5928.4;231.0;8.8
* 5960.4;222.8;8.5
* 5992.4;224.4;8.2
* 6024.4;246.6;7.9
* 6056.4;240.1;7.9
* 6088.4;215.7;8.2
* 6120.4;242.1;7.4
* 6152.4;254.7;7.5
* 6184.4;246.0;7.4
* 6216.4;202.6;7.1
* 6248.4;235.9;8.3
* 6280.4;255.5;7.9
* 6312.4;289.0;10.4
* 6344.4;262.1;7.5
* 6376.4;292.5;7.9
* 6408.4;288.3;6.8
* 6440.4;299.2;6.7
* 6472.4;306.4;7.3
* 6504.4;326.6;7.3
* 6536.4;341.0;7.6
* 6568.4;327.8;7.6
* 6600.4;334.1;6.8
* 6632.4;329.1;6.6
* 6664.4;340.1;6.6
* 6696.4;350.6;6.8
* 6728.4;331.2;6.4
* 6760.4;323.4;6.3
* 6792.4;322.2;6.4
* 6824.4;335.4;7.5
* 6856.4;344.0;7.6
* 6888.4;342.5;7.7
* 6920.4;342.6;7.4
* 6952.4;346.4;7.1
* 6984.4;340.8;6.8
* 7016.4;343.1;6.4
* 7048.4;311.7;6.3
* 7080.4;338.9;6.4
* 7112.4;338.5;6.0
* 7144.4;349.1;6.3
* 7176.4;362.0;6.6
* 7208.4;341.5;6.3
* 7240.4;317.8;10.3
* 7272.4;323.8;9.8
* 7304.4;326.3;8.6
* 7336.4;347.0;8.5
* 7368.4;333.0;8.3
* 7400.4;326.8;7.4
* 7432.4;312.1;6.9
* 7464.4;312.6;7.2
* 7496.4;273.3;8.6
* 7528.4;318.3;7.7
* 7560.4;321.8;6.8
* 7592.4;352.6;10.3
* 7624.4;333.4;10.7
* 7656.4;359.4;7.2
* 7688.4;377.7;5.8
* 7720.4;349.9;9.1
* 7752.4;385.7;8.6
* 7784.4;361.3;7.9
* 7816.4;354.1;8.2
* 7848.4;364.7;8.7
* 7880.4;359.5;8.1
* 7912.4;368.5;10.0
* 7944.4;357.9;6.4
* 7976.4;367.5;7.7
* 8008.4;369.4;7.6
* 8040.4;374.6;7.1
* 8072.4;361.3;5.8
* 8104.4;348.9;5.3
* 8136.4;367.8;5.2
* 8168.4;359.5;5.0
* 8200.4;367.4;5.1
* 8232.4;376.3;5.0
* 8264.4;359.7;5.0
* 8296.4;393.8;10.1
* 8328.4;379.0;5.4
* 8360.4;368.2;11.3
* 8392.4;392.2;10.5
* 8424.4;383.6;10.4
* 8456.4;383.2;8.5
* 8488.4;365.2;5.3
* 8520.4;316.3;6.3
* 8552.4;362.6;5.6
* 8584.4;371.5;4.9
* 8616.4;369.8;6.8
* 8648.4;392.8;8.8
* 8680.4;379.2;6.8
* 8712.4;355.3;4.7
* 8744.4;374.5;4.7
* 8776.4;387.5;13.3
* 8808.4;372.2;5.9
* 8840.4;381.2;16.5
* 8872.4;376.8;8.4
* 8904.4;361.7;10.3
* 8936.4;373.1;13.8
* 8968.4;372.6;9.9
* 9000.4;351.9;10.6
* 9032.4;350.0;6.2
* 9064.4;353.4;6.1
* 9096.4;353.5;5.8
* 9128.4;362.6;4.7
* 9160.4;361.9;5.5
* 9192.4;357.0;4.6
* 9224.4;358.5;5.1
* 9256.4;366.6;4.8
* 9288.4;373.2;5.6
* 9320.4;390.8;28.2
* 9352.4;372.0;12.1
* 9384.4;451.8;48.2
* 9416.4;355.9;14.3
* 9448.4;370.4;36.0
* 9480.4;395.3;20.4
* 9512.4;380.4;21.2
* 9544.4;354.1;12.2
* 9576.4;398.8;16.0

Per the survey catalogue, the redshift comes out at 0.447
